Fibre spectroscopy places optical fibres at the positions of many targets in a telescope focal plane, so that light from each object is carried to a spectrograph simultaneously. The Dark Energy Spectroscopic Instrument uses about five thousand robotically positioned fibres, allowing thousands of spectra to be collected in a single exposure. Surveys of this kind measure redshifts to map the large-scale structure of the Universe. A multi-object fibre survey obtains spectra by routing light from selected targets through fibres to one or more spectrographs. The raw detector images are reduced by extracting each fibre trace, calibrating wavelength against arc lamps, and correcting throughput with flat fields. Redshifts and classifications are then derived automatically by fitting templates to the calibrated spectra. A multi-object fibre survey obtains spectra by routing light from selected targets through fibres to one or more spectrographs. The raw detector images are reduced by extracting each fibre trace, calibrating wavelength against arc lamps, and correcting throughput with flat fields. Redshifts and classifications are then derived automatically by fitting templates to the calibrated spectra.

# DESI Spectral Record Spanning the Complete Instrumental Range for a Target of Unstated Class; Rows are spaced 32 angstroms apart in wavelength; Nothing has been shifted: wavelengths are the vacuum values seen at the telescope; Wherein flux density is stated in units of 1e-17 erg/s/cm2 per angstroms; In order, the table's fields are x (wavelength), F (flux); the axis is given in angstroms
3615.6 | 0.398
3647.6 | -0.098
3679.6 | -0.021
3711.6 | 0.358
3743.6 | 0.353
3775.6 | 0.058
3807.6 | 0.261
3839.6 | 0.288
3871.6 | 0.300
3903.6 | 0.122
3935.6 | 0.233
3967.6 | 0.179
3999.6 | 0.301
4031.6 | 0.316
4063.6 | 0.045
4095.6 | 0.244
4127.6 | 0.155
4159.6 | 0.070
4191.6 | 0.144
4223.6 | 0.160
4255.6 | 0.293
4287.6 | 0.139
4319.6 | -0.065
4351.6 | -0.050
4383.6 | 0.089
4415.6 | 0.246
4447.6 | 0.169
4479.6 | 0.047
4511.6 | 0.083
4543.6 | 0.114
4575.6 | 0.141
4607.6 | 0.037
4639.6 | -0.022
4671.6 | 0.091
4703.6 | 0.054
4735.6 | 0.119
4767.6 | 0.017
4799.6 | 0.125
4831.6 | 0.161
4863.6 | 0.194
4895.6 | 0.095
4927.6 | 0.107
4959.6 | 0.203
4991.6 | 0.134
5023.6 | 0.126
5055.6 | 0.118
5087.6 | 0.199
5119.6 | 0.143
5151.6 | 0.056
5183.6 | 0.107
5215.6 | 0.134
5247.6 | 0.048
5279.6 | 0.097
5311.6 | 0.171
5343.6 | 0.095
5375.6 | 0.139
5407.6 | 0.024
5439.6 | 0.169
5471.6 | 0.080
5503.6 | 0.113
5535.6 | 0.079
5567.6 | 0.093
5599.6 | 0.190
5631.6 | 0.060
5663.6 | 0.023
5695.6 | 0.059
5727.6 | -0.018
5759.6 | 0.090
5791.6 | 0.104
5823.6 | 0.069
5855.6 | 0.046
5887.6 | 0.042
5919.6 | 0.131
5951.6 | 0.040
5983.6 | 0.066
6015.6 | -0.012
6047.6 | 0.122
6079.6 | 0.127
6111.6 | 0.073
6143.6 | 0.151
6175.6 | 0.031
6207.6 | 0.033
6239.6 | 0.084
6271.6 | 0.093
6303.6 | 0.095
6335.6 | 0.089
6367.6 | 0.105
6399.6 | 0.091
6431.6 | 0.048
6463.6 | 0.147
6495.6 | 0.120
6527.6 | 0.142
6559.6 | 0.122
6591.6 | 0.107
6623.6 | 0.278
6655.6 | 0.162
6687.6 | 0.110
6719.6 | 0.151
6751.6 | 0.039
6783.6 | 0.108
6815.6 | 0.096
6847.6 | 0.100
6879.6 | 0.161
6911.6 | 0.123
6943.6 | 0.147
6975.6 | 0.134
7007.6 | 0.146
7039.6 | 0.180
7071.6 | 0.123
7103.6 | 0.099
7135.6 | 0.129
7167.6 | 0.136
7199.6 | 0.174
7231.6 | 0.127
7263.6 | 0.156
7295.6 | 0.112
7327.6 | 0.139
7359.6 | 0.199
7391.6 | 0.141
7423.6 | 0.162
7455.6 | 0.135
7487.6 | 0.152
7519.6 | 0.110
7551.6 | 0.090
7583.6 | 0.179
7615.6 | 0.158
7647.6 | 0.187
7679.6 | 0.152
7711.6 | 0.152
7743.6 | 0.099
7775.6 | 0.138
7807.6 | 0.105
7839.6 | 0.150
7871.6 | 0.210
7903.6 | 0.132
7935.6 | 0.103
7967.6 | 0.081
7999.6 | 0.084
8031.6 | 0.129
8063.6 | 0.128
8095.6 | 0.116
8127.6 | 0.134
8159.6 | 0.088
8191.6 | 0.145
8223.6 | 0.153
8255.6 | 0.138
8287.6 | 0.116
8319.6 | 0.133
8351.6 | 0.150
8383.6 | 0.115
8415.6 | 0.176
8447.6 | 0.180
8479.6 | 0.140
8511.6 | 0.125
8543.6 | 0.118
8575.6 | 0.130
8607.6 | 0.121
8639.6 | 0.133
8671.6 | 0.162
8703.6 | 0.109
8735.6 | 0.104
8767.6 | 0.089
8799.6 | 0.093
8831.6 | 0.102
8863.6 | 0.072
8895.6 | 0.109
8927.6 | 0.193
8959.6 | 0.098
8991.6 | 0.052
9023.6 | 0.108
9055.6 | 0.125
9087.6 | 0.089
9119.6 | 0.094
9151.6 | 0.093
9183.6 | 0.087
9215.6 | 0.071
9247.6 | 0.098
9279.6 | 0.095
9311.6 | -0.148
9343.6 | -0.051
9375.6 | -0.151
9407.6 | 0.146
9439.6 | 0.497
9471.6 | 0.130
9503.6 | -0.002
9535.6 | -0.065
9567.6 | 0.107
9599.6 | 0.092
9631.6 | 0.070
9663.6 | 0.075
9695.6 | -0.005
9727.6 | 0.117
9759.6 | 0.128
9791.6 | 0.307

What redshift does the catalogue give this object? 0.78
